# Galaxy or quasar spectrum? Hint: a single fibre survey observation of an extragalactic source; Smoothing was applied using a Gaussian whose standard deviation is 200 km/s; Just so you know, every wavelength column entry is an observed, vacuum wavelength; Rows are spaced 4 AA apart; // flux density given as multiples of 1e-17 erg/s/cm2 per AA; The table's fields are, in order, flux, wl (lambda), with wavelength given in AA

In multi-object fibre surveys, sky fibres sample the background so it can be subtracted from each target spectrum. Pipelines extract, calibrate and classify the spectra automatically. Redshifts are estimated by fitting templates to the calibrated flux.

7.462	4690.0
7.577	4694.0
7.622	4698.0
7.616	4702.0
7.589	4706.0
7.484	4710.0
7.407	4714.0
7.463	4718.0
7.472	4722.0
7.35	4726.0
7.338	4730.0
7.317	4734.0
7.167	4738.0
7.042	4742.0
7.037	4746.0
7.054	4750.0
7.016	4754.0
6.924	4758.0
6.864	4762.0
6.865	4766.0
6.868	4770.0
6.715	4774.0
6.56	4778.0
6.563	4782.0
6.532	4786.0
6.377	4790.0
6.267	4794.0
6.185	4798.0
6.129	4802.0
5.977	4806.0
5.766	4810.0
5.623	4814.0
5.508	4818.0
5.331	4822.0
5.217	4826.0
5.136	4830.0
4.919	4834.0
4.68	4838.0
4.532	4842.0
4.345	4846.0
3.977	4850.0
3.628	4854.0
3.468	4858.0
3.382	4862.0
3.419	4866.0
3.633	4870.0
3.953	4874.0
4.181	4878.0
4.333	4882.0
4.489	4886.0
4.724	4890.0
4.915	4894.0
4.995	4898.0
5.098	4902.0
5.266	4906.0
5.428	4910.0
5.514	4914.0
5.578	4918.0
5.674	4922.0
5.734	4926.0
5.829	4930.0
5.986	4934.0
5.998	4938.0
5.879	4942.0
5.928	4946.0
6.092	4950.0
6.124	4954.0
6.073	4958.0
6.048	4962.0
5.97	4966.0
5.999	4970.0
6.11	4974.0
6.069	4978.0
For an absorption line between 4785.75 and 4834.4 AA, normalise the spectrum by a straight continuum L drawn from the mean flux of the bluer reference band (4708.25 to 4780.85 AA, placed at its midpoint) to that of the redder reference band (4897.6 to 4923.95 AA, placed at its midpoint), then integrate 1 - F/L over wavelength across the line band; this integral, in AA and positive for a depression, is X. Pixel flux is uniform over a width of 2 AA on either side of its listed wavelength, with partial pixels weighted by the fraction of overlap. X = 5.0 AA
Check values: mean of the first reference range 7.1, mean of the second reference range 5.39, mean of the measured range 5.77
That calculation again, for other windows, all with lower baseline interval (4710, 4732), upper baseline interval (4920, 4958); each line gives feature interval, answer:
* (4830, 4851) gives 6.44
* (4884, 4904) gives 4.45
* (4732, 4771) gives 1.01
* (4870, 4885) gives 5.28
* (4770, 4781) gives 0.58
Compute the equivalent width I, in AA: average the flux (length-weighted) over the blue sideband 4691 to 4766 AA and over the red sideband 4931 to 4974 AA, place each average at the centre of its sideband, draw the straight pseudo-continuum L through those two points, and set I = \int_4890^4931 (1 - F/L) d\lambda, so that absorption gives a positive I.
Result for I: 5.81 AA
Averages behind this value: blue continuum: 7.29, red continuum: 6.01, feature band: 5.36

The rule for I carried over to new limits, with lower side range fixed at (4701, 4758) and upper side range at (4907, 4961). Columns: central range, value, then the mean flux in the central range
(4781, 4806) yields 1.94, 6.3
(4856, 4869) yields 5.95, 3.44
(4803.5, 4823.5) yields 3.08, 5.66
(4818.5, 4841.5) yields 5.33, 5.05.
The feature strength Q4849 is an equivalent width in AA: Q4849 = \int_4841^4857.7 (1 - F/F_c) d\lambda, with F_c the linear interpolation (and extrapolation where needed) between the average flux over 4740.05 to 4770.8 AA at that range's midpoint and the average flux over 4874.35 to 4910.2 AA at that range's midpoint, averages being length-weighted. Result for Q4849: 4.4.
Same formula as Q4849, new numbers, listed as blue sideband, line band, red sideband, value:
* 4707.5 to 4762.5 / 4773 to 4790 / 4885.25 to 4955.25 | 0.59 AA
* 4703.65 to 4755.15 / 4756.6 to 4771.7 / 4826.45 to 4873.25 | -1.18 AA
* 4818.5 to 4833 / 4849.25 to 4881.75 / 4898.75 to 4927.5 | 9.77 AA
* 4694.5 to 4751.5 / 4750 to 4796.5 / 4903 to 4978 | 2.10 AA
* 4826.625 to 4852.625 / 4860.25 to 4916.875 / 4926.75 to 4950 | 7.95 AA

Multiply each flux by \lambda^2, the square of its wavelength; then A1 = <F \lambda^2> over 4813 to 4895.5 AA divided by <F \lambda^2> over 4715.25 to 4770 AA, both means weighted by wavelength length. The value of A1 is 0.65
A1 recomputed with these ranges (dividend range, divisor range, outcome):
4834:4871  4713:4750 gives 0.57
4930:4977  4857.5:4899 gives 1.50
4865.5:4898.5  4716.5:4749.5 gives 0.63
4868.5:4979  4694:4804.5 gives 0.83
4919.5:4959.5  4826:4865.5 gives 1.45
